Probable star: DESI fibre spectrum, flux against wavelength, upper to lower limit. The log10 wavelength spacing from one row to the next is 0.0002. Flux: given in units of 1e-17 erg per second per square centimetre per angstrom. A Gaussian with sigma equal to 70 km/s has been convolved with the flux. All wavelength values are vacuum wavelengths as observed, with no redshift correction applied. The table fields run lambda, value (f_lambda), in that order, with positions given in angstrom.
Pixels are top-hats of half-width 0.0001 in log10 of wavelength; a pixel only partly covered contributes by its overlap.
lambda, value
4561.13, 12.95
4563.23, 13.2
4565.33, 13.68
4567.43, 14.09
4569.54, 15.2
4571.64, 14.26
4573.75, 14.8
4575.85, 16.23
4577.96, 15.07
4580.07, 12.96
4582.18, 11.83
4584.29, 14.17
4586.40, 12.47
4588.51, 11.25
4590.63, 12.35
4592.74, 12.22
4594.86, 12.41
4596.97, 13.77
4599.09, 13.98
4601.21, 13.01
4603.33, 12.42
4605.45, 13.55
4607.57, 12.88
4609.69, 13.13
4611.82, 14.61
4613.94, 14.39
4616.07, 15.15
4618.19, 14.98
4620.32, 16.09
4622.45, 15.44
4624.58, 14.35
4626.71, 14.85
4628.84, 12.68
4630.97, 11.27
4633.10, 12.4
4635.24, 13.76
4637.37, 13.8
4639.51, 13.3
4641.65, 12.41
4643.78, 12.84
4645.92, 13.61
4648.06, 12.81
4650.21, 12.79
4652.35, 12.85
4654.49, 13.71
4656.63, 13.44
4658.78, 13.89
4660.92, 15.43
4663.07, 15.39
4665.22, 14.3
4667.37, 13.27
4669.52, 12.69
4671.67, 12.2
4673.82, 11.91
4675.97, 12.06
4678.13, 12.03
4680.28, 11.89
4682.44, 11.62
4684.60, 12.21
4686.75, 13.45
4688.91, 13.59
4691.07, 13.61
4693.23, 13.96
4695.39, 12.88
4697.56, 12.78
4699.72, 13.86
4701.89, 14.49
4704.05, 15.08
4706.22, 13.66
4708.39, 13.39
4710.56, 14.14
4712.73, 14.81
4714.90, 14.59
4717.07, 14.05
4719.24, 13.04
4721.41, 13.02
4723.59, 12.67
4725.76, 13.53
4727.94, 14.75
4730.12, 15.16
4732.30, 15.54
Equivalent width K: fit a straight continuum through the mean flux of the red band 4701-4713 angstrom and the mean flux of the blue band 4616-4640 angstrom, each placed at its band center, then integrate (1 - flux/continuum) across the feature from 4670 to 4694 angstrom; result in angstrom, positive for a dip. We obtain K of 2.65 angstrom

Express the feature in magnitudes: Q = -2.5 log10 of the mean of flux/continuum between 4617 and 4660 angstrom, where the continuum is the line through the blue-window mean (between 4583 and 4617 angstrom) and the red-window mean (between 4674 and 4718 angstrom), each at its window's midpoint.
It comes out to -0.02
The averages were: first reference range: 13.2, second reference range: 13.4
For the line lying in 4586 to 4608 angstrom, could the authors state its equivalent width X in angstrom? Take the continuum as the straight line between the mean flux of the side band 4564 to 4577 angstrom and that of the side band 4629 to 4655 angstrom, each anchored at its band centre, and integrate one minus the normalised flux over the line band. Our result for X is 2.0 angstrom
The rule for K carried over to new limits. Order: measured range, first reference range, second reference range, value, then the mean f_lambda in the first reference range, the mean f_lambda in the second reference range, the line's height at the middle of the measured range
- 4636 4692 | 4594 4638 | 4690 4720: 2.9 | 13.8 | 13.9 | 13.8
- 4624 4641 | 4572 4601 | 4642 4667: 0.4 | 13.4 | 13.7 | 13.6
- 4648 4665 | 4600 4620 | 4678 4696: -0.8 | 13.9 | 12.8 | 13.3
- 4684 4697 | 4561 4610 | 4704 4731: 0.5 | 13.4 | 13.9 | 13.8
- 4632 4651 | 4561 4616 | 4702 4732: 0.9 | 13.5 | 14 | 13.7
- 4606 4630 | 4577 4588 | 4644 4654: -2.3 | 13.2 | 13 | 13.1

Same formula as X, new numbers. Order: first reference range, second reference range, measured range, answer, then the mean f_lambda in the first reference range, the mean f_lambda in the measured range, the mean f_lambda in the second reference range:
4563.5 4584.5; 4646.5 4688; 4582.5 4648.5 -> 1.3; 14.2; 13.4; 13.1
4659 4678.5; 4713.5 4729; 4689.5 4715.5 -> -0.7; 13.3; 13.9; 13.7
